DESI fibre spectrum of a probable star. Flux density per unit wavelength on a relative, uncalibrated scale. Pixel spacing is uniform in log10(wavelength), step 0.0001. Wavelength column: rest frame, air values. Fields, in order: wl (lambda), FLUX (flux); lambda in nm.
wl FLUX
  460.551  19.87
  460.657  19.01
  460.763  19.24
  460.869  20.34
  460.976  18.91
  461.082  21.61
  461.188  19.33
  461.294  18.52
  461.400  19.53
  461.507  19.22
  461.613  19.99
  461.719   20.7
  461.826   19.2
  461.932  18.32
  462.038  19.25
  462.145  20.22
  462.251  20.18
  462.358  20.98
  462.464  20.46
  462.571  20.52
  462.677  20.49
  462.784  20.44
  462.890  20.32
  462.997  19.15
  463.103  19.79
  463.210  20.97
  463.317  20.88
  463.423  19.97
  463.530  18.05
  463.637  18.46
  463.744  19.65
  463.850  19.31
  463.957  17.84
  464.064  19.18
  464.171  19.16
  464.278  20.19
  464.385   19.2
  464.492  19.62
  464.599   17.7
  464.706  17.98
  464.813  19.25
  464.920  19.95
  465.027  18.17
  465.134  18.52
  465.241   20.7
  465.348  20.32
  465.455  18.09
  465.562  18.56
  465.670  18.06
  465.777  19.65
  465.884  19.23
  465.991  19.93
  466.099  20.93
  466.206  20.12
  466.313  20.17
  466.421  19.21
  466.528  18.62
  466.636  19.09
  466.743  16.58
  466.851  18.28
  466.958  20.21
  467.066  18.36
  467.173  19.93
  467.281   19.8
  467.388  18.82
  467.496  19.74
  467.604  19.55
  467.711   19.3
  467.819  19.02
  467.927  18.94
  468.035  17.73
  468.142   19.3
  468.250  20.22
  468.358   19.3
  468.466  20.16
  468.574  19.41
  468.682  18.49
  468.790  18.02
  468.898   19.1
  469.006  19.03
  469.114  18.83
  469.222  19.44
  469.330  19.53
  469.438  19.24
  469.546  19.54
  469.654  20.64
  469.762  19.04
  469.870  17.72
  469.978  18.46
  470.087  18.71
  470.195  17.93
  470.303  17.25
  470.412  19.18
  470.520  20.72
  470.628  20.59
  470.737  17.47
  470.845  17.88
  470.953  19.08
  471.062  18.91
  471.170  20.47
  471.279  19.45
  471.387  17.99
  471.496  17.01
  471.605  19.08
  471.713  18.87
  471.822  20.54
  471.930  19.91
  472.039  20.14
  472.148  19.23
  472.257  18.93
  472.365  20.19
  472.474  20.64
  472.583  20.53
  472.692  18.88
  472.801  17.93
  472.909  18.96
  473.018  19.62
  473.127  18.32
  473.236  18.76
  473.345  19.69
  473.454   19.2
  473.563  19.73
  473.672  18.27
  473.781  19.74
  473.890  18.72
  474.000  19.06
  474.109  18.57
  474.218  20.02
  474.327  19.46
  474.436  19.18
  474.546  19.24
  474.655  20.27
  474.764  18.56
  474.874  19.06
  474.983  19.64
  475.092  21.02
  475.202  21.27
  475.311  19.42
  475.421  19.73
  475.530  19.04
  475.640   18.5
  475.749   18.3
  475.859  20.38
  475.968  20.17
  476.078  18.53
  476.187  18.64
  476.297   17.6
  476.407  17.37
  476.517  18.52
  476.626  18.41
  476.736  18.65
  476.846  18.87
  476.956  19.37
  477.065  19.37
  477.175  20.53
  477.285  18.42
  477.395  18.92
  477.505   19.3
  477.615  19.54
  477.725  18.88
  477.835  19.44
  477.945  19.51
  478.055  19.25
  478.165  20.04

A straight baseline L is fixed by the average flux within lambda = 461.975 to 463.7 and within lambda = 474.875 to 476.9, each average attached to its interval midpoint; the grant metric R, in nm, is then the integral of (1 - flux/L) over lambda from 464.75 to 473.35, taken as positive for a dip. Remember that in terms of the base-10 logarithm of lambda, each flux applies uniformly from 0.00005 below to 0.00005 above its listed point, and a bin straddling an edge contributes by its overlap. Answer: 0.18 nm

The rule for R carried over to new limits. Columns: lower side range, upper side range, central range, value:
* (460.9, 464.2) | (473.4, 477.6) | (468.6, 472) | 0.07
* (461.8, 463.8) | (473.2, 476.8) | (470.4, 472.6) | 0.00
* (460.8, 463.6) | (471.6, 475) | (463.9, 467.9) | 0.11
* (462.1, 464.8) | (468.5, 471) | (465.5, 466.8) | 0.01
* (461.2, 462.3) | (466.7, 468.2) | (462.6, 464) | -0.02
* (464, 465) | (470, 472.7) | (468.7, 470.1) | 0.01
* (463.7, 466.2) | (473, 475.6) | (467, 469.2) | 0.01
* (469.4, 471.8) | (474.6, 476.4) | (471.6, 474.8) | -0.04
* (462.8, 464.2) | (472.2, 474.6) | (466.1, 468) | 0.02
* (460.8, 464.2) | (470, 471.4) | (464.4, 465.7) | 0.04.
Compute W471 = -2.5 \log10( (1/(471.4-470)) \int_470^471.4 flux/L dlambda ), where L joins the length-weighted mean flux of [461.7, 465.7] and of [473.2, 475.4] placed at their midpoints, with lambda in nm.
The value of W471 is 0.03 mag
